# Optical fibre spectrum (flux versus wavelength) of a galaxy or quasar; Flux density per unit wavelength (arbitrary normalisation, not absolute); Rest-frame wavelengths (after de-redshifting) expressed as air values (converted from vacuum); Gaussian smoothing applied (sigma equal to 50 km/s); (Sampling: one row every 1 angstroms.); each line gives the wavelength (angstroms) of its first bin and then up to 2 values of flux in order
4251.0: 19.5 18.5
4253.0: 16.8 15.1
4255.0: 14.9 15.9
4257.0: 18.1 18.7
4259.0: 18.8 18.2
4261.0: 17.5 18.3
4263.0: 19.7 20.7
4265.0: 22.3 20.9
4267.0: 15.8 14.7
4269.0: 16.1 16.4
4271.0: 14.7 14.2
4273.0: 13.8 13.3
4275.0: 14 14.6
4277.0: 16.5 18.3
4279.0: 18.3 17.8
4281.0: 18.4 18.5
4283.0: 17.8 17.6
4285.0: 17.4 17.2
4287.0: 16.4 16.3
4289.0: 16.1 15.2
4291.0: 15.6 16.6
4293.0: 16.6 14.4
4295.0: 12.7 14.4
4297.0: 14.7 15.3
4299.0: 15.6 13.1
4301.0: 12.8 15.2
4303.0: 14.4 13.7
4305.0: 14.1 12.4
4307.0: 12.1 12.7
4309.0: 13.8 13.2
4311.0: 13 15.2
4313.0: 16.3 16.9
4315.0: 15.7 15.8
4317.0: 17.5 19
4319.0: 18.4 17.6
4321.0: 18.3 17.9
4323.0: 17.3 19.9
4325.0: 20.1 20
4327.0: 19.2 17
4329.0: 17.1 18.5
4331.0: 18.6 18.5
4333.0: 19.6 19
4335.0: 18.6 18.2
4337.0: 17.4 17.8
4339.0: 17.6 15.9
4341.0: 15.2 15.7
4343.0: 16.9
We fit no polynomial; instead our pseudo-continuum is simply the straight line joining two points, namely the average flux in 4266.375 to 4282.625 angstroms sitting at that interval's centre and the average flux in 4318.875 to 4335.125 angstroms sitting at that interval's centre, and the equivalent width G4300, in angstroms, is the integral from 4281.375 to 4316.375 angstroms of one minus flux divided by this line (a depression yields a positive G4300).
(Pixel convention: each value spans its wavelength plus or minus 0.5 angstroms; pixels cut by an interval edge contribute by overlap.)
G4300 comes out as 4.16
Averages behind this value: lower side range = 16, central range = 15.1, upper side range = 18.6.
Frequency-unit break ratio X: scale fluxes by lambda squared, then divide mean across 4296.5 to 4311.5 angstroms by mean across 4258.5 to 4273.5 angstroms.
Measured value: 0.80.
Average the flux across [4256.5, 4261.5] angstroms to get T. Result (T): 18.3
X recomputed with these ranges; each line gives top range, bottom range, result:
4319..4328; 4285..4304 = 1.25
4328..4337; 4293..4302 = 1.30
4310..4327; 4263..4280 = 1.06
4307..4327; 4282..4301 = 1.08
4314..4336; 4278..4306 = 1.17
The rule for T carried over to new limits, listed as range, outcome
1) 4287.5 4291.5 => 15.8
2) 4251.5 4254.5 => 16.8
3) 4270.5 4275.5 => 14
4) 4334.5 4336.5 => 18.4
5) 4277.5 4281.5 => 18.2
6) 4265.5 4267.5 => 18.4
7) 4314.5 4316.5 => 15.8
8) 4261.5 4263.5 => 19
